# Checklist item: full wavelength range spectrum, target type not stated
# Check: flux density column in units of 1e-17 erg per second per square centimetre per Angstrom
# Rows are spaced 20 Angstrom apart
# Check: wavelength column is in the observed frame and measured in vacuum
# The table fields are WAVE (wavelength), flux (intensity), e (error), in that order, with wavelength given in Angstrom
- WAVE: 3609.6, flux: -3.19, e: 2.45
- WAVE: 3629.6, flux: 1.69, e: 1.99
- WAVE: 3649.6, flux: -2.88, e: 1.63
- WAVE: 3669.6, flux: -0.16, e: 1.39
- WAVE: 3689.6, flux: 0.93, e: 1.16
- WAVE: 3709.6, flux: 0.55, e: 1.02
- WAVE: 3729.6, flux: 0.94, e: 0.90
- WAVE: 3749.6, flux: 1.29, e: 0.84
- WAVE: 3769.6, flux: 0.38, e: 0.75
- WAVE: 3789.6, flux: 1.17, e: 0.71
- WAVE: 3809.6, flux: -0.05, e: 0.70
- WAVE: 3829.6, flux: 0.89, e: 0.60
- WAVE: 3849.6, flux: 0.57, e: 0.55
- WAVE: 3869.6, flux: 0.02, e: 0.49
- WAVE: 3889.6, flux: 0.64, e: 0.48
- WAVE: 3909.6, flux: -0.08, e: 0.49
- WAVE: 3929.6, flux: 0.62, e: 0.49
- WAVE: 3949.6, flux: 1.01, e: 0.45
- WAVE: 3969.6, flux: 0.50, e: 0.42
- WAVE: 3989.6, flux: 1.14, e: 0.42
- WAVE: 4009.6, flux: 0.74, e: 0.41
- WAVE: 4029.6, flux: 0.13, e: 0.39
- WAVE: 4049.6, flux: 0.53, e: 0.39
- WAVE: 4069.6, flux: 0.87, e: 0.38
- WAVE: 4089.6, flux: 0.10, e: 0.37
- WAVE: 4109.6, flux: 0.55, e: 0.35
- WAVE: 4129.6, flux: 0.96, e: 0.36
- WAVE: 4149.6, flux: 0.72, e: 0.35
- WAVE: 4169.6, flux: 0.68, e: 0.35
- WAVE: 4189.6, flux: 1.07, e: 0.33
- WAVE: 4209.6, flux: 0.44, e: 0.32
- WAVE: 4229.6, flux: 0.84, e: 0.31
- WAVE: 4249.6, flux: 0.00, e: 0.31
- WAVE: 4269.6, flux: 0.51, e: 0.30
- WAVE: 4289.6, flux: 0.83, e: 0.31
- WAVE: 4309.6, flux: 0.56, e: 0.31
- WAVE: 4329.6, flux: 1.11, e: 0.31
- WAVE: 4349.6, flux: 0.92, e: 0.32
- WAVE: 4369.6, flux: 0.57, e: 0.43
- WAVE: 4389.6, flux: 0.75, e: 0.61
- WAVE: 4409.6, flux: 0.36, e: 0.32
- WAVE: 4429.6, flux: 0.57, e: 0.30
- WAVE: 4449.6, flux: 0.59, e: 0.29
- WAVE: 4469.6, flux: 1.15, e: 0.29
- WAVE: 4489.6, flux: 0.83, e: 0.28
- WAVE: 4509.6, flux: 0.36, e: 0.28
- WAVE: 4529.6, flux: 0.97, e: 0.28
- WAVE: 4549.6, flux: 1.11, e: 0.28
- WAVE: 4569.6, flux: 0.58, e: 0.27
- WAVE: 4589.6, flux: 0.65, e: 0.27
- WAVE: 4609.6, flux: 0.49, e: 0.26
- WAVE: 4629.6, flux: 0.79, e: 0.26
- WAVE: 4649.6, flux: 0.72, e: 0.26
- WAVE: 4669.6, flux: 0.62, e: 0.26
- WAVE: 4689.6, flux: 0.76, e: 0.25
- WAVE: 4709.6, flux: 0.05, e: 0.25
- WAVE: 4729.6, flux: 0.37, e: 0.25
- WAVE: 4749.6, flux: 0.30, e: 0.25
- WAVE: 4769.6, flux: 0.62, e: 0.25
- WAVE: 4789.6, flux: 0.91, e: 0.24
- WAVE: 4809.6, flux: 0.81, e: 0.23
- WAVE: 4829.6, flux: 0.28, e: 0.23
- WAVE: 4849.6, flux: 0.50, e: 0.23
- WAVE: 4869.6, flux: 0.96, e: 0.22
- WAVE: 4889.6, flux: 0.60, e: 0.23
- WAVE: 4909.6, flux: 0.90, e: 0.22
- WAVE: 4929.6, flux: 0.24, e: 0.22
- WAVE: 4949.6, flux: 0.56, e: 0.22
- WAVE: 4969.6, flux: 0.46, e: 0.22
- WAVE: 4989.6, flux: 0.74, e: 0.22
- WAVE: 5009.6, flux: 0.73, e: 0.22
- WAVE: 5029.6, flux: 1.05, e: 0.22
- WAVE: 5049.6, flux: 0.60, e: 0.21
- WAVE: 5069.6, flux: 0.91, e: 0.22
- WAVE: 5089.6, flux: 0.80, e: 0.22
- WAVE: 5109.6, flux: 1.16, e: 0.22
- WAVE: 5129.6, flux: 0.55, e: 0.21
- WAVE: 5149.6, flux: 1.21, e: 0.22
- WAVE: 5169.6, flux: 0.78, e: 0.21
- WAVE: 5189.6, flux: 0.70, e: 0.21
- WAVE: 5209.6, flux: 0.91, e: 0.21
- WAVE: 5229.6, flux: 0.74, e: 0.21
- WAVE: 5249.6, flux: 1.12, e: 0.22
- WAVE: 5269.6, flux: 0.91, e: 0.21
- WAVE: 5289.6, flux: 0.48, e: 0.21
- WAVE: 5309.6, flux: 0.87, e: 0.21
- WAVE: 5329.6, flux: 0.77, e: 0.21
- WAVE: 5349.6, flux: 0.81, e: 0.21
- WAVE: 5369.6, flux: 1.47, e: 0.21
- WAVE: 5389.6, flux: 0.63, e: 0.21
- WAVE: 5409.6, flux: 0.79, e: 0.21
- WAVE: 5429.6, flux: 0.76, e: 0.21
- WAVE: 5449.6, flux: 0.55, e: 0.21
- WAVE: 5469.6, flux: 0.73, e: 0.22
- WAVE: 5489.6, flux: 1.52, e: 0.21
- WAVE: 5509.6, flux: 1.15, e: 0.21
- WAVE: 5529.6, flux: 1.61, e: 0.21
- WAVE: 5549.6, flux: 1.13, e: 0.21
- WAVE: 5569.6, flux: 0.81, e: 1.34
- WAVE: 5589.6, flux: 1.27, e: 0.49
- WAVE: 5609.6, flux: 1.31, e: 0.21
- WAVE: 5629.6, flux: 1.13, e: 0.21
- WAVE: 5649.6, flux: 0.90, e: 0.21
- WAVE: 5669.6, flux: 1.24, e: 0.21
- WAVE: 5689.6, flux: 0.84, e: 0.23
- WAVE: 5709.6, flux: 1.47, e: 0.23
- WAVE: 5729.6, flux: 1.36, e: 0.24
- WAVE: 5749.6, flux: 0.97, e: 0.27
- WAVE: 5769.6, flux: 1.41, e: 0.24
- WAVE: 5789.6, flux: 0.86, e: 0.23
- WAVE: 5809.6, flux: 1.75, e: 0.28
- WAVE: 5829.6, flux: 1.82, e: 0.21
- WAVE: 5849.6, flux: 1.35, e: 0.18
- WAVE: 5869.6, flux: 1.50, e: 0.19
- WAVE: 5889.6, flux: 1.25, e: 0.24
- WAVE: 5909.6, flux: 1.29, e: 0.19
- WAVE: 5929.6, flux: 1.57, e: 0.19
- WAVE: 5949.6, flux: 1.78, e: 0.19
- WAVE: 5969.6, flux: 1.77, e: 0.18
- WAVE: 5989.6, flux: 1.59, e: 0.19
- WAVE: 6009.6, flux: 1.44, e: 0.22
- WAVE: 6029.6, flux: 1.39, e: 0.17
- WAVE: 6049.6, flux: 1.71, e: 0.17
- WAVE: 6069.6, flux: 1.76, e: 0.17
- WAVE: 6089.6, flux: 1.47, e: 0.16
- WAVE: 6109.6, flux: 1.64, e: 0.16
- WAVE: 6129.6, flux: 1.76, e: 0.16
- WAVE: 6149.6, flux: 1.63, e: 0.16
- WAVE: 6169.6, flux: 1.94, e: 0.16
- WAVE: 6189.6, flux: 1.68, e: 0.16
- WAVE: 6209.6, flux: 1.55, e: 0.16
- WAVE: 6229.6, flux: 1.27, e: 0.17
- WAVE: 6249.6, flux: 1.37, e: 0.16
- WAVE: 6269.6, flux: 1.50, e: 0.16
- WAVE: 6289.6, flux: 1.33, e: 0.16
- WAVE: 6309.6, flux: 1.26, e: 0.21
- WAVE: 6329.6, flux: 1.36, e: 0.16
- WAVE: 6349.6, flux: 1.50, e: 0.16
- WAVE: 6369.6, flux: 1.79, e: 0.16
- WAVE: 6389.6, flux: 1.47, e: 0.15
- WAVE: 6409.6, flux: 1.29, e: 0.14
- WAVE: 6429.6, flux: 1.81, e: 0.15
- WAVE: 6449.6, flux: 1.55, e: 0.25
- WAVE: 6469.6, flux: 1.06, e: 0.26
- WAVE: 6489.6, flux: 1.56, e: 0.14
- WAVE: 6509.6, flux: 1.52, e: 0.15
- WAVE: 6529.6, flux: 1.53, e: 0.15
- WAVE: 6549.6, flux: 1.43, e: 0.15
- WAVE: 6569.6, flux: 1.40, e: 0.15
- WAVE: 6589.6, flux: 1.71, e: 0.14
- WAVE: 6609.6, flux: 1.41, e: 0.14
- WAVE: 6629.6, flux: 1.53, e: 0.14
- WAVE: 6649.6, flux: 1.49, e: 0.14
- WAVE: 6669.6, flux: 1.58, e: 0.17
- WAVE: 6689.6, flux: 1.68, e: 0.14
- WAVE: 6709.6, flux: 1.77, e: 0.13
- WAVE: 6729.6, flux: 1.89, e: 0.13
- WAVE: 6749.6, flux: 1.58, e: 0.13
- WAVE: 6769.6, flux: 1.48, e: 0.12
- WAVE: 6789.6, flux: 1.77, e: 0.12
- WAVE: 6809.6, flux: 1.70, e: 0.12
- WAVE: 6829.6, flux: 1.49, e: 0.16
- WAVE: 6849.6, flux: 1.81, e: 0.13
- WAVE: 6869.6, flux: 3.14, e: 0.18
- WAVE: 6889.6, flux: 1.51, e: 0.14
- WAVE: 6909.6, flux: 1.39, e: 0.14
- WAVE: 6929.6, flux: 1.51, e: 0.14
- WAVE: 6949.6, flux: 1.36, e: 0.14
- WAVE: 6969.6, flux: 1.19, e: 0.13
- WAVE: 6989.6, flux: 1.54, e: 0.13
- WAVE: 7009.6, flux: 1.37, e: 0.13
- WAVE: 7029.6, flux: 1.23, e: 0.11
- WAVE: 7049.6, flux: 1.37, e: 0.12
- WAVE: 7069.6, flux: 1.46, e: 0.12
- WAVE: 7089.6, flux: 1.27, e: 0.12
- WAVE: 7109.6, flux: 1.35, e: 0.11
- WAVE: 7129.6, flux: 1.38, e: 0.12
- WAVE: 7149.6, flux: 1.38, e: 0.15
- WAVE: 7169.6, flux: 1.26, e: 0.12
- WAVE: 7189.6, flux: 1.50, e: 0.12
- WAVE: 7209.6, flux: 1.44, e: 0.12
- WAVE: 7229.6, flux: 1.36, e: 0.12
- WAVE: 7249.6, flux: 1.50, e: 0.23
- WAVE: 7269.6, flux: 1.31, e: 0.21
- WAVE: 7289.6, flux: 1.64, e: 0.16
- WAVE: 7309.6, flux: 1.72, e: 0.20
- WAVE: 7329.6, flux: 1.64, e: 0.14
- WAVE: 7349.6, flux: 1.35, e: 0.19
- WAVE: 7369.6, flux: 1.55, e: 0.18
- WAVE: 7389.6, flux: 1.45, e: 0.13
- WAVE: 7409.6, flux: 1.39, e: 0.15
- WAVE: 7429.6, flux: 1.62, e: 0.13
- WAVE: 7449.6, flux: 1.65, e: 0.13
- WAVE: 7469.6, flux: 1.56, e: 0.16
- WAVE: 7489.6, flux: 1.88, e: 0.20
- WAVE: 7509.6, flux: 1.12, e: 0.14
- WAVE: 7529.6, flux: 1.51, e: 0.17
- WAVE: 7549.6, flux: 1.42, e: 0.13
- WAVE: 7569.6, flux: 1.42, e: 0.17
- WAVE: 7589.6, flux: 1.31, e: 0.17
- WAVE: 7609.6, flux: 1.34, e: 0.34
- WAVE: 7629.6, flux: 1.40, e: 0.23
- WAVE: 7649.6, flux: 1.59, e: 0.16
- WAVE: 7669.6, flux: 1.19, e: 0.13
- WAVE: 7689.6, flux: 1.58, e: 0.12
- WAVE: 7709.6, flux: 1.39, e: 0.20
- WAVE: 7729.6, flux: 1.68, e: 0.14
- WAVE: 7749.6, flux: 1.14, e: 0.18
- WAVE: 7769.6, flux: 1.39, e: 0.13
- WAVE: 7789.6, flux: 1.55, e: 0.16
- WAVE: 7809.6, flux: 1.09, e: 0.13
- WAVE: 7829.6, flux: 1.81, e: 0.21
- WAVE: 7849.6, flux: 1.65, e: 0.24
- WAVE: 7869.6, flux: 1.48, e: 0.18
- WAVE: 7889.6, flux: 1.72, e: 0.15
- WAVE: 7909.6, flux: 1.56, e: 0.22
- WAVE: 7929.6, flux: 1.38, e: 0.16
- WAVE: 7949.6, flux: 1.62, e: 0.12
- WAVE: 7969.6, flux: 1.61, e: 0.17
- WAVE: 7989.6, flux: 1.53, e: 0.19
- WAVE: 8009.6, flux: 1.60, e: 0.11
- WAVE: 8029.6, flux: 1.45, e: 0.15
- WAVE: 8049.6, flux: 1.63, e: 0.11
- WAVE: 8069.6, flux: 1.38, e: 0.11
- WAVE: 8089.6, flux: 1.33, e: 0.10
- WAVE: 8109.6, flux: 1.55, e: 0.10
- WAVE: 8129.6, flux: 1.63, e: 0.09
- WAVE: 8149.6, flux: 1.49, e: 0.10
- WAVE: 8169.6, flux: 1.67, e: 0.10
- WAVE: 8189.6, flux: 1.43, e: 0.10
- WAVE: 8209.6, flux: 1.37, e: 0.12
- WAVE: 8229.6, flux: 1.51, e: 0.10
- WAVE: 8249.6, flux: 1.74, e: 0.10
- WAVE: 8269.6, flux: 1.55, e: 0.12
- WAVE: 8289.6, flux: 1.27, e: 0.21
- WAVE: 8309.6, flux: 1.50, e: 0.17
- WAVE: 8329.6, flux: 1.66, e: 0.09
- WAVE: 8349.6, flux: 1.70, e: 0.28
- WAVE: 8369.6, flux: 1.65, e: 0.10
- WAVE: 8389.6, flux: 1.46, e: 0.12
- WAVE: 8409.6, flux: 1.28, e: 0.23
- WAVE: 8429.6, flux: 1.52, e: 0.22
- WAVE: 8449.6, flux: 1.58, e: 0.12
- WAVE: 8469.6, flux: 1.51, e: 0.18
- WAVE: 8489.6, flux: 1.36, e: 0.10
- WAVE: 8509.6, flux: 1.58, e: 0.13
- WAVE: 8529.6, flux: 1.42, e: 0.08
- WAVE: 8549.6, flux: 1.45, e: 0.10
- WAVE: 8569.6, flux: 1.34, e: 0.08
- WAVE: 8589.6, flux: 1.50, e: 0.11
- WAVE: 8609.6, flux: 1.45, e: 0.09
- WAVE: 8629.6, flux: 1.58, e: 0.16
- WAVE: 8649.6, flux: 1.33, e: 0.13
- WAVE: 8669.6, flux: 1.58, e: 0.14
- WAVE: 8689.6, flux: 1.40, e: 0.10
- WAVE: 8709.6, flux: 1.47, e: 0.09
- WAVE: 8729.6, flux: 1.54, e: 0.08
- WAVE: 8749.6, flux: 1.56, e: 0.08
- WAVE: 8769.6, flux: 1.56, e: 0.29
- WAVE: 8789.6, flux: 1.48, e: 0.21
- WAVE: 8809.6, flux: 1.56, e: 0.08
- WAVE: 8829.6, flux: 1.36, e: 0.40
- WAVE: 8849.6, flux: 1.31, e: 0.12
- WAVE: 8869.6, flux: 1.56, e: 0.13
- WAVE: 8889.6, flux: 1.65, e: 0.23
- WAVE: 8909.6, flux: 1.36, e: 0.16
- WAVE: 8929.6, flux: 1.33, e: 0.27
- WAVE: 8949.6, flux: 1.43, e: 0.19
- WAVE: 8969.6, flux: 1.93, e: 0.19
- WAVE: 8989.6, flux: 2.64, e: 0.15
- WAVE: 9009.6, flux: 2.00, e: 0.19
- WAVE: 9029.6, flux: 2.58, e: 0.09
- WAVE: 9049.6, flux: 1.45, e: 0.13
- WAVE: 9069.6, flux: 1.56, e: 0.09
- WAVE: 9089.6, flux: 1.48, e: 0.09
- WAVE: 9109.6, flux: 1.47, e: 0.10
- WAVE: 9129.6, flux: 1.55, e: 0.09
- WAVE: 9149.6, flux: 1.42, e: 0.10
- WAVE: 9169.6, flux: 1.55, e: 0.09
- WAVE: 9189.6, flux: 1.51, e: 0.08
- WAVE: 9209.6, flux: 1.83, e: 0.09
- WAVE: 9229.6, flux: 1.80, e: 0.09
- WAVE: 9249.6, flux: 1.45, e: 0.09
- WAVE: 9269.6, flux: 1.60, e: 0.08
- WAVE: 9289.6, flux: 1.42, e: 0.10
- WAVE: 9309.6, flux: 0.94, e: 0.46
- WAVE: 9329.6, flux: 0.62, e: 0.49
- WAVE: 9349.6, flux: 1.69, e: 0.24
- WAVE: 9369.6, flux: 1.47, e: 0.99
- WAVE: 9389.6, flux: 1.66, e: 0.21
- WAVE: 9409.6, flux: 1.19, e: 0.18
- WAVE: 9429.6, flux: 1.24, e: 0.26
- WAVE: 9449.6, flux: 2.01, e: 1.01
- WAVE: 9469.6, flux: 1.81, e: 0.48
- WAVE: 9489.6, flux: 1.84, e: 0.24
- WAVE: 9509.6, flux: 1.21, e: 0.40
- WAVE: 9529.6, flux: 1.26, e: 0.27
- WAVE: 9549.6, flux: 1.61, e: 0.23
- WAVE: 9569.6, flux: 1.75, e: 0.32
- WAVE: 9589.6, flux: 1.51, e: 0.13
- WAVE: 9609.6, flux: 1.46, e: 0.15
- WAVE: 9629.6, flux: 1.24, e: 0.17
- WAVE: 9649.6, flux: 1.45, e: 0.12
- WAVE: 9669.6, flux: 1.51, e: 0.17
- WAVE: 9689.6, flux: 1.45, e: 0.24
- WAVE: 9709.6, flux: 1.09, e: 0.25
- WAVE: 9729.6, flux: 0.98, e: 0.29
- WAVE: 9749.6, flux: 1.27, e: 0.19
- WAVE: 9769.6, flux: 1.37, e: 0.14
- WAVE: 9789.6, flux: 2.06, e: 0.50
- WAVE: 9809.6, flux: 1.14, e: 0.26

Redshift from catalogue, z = 0.37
